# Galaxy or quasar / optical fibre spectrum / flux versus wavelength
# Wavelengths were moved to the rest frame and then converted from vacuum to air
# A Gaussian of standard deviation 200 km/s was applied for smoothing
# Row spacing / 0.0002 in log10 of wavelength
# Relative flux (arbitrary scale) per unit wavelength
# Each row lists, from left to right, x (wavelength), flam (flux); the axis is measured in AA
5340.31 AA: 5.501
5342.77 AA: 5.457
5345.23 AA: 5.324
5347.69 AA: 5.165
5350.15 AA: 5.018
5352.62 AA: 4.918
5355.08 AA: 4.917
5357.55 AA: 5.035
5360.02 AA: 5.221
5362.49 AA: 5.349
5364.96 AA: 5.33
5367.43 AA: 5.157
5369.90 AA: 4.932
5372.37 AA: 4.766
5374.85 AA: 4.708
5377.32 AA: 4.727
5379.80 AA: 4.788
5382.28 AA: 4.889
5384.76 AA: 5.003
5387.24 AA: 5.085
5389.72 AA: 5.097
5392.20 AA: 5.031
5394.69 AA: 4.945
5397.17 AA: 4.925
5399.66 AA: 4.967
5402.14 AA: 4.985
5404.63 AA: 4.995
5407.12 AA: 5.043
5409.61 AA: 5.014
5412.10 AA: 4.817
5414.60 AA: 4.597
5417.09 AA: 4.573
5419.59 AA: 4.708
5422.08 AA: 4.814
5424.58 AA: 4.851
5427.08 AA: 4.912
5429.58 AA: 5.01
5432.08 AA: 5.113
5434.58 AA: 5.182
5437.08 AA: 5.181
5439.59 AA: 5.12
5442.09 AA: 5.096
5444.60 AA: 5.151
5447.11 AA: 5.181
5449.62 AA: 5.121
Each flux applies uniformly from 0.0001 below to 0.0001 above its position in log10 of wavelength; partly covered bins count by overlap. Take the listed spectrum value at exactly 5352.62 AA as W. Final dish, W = 4.918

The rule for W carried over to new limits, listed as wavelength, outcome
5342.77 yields 5.457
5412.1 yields 4.817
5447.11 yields 5.181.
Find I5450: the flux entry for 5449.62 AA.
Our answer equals 5.121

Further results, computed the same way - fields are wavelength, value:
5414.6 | 4.597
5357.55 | 5.035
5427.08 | 4.912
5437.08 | 5.181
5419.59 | 4.708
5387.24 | 5.085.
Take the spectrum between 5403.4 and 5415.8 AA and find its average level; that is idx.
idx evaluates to 4.89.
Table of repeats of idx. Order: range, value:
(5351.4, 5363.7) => 5.09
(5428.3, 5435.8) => 5.1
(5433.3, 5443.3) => 5.15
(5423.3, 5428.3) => 4.88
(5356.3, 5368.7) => 5.22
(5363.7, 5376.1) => 4.98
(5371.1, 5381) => 4.75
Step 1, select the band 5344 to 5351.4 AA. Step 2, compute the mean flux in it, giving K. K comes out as 5.17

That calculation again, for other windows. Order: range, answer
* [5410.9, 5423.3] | 4.7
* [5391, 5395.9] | 4.98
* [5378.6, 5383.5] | 4.84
